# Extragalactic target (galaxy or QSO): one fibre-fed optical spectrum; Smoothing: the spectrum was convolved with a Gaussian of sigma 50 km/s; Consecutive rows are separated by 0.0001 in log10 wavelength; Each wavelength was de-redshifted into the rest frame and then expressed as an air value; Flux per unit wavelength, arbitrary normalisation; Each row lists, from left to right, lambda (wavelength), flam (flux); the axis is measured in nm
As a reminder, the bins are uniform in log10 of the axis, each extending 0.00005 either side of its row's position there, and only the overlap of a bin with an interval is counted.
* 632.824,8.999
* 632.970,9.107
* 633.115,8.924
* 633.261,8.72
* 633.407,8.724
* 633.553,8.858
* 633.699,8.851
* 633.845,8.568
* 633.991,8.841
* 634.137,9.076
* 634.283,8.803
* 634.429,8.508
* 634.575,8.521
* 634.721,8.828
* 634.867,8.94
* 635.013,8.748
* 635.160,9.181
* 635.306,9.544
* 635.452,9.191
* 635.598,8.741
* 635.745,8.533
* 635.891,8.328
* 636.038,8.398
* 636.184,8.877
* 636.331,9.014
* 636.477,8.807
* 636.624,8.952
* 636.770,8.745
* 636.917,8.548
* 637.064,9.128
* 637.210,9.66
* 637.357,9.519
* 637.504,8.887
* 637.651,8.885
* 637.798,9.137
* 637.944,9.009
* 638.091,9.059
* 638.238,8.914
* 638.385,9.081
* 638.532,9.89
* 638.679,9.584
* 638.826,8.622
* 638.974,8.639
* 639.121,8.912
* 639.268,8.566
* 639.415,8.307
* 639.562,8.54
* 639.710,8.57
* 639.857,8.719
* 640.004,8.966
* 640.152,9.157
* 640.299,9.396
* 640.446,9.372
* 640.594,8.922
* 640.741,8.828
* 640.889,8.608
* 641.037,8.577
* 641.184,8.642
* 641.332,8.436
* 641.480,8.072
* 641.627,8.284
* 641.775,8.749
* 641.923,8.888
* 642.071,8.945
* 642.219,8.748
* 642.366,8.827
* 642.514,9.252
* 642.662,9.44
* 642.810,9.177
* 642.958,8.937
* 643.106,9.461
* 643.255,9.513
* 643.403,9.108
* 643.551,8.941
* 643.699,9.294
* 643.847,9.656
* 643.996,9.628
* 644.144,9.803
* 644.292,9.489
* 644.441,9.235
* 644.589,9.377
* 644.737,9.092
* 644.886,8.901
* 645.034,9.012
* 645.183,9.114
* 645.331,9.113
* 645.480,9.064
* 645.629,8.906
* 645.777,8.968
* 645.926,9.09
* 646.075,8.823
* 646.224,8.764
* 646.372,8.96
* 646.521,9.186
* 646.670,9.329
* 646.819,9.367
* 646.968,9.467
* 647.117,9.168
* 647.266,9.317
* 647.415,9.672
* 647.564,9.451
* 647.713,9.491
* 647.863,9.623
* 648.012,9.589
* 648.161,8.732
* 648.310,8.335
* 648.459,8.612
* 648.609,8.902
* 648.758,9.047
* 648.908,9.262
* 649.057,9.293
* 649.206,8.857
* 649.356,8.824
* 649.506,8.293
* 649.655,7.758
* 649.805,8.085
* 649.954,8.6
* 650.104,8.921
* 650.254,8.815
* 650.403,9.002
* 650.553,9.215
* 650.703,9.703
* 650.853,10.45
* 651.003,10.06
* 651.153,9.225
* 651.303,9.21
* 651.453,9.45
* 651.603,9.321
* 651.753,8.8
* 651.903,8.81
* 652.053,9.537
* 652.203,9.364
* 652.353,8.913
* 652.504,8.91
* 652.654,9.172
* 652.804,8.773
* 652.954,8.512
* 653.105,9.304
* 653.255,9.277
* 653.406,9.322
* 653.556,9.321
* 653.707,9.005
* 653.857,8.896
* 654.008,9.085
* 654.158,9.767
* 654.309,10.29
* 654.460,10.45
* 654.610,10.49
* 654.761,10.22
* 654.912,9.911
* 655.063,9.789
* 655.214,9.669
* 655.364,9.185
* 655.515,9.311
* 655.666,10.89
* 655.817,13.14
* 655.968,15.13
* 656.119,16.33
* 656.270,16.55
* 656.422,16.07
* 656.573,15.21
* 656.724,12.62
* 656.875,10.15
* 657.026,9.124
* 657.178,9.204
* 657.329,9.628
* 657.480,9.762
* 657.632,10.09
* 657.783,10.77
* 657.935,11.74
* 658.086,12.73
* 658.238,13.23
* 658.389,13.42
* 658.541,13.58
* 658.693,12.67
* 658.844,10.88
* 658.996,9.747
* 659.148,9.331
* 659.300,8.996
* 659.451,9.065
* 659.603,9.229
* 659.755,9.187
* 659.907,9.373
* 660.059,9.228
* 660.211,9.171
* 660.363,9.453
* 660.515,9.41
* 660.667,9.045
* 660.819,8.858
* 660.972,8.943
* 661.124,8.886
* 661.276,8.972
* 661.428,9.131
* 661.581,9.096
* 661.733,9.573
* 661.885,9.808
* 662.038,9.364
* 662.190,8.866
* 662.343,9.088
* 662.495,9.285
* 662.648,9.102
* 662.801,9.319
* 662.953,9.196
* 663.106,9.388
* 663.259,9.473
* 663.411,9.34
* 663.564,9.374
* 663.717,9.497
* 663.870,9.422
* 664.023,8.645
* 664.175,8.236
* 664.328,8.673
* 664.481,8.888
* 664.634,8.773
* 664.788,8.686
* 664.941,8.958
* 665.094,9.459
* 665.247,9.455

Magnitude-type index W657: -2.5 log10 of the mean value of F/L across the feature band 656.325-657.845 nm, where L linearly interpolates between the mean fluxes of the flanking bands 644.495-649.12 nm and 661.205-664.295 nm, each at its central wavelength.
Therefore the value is -0.229 mag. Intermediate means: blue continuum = 9.13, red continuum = 9.2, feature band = 11.3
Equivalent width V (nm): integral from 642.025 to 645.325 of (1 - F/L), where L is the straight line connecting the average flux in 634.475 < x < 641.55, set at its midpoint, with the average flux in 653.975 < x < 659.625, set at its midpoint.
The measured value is 0.13 nm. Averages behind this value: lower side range 8.88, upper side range 11.3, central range 9.23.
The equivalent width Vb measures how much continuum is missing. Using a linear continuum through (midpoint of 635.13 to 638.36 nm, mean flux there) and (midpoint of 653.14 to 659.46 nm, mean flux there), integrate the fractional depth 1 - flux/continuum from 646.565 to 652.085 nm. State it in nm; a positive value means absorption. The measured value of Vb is 0.64 nm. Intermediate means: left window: 8.96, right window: 11.1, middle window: 9.12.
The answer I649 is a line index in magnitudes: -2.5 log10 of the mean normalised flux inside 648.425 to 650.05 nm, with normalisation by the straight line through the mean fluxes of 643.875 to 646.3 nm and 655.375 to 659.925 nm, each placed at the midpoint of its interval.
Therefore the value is 0.15 mag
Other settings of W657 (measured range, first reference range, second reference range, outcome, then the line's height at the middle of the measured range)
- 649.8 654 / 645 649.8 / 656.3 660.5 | 0.07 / 9.8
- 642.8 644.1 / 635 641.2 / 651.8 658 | 0.01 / 9.44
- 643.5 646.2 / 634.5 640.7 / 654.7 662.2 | 0.04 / 9.55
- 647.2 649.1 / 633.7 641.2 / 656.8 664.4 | 0.01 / 9.29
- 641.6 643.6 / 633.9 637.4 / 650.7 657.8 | 0.05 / 9.43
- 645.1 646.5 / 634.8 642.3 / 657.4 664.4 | 0.02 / 9.17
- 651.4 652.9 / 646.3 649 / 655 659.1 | 0.15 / 10.5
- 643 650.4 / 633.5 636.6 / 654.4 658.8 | 0.15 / 10.4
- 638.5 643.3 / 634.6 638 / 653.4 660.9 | 0.05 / 9.34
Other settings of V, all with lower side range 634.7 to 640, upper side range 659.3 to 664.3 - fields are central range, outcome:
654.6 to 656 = -0.237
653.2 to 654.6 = -0.068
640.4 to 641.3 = 0.017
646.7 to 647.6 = -0.038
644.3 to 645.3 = -0.016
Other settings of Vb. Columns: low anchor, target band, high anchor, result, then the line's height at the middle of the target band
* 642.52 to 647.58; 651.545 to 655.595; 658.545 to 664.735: -0.043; 9.29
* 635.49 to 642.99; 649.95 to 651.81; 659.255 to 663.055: -0.057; 9.04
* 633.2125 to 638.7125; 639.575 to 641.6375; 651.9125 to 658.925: 0.137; 9.39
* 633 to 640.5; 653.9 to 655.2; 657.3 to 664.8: -0.062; 9.5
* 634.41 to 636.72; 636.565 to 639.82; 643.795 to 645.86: -0.006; 8.94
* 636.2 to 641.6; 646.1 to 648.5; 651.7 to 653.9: -0.051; 9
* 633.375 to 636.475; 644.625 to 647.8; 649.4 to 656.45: 0.117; 9.51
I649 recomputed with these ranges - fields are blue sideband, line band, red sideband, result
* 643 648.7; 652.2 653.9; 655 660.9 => 0.140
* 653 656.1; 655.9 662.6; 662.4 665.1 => -0.106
